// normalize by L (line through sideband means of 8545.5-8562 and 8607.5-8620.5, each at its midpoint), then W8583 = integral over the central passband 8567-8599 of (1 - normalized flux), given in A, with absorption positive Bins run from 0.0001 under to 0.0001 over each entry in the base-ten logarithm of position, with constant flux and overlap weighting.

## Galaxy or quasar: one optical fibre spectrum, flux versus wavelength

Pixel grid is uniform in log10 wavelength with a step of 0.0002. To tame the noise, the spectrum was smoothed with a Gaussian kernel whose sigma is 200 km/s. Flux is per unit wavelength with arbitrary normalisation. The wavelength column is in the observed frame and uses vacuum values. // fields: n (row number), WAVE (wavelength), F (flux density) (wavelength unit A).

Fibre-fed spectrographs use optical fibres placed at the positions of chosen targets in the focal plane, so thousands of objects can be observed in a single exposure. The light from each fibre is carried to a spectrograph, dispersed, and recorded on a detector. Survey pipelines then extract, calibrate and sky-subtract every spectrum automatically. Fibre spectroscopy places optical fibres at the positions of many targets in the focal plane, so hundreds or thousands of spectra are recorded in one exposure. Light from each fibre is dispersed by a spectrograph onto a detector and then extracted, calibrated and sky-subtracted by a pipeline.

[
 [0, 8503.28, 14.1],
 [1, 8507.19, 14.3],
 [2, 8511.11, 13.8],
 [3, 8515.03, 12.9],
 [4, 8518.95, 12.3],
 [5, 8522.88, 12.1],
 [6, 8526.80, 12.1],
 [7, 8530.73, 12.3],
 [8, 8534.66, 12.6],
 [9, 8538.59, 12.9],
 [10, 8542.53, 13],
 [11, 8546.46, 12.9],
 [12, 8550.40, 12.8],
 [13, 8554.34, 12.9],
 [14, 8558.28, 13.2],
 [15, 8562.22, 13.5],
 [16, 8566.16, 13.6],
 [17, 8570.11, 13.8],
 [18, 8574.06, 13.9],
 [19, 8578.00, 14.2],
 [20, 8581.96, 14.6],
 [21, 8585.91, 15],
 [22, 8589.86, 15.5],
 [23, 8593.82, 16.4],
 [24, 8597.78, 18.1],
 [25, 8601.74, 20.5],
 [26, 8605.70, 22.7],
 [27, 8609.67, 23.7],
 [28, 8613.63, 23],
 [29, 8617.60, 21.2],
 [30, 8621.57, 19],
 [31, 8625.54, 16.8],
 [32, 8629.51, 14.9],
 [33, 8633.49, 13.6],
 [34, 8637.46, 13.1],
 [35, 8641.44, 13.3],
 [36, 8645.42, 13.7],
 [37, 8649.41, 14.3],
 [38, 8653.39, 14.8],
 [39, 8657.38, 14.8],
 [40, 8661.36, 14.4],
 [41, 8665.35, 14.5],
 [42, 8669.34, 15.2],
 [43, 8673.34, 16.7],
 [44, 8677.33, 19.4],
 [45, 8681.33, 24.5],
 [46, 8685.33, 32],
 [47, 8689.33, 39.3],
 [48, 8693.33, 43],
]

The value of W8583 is 4.5 A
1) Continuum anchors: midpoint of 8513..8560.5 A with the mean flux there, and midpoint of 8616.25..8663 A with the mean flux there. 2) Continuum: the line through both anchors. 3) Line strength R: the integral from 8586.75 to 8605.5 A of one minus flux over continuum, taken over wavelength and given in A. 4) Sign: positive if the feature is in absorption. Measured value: -5.0 A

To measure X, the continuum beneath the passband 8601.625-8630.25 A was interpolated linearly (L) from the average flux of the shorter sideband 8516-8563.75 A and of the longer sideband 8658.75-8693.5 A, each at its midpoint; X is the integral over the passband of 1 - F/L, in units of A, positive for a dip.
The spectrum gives -3.1 A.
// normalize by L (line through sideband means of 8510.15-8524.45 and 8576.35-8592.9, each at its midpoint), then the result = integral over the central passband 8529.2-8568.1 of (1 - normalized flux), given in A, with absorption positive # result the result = 2.2 A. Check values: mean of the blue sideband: 12.7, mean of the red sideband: 14.9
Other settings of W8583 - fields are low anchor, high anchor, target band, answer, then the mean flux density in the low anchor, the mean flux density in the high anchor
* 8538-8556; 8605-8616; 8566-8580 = 2.6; 12.9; 23.1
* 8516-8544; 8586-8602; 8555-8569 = 1.3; 12.5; 17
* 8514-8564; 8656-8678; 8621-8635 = -1.1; 12.7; 15.7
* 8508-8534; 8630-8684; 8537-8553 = 0.4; 12.7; 15.7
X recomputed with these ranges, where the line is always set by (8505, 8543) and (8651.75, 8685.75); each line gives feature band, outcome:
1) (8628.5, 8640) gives 2.0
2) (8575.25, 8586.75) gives 0.2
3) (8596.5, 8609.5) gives -4.5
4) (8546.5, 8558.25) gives 0.8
